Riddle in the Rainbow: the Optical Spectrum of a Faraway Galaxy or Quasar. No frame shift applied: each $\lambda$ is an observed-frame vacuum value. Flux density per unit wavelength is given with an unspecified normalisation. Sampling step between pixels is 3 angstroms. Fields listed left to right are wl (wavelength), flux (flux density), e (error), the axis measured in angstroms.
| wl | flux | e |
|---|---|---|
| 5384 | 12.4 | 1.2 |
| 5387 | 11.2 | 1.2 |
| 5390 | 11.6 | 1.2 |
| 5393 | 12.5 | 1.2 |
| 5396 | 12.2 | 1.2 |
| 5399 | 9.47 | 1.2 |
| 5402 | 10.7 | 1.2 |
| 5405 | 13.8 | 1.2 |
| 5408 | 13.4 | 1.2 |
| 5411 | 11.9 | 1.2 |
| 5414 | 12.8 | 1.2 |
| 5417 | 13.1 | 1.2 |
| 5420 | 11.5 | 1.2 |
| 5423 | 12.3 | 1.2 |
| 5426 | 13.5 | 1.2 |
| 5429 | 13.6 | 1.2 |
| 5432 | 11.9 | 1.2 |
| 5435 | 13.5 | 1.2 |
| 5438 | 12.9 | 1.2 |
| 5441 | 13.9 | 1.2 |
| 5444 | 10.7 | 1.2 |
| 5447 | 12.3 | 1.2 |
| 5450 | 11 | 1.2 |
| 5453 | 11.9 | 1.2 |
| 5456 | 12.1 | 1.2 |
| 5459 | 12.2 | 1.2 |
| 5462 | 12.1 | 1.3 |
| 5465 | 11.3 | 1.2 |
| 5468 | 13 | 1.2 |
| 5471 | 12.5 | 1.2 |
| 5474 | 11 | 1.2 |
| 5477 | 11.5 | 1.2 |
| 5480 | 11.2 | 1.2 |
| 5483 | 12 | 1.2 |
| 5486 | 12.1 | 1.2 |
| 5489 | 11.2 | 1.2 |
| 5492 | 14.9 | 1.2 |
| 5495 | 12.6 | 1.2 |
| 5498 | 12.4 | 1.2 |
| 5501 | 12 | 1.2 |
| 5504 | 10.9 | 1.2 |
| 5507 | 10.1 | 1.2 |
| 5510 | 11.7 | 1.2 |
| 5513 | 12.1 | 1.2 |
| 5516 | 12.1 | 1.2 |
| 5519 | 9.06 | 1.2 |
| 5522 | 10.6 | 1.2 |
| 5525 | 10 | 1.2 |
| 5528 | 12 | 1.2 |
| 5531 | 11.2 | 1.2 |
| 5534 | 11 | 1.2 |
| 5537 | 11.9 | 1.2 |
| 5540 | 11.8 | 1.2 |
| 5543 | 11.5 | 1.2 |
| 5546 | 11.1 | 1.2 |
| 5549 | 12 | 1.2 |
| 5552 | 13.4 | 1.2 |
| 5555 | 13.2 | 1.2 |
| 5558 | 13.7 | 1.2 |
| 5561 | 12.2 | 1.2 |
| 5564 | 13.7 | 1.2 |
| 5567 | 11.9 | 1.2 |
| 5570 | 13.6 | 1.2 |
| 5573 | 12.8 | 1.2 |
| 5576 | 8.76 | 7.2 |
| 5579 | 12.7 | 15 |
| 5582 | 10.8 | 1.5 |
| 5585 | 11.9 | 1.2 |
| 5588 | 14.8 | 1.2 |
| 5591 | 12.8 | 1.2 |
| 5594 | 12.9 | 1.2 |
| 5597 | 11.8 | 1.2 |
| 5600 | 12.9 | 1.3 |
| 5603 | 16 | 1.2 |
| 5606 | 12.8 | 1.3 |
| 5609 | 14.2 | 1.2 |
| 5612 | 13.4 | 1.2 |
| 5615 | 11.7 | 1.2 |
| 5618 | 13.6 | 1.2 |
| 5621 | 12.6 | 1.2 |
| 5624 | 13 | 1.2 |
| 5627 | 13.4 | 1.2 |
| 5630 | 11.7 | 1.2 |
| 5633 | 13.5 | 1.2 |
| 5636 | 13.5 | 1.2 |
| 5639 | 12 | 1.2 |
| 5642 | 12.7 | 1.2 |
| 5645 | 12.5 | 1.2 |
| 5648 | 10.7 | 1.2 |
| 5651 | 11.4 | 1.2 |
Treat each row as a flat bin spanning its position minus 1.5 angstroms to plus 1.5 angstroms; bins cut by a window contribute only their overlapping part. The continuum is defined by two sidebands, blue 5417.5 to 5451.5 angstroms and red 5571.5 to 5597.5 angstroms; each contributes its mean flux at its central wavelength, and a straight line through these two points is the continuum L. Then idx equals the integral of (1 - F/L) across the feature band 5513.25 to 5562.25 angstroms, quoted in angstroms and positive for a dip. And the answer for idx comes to 2.3 angstroms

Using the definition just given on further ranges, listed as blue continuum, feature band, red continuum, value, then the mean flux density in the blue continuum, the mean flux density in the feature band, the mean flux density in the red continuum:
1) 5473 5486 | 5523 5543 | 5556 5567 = 1.9 angstroms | 11.5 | 11.3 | 13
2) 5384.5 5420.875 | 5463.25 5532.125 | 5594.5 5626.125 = 5.1 angstroms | 12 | 11.6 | 13.2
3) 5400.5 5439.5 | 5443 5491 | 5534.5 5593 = 2.9 angstroms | 12.7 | 11.8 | 12.3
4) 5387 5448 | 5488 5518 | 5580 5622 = 1.6 angstroms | 12.4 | 12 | 13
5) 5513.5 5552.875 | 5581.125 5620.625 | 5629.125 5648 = -3.1 angstroms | 11.3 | 13.1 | 12.5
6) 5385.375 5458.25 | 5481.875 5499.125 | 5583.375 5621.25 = 0.1 angstroms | 12.2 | 12.5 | 13.2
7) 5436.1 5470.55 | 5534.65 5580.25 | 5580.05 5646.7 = 1.4 angstroms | 12.2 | 12.3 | 12.9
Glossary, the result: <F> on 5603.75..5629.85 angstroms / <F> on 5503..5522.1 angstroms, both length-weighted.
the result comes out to 1.2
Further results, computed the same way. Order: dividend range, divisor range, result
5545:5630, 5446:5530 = 1.09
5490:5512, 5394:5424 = 1.00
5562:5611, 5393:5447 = 1.03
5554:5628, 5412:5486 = 1.05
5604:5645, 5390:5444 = 1.04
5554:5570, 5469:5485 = 1.11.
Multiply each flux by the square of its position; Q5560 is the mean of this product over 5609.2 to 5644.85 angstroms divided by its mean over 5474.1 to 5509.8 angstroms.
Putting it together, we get 1.14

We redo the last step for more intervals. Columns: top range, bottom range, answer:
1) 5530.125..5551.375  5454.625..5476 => 0.99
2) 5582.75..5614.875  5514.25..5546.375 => 1.22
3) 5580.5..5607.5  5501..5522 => 1.21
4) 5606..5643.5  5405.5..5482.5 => 1.12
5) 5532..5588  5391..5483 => 1.04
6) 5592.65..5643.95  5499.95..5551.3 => 1.20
